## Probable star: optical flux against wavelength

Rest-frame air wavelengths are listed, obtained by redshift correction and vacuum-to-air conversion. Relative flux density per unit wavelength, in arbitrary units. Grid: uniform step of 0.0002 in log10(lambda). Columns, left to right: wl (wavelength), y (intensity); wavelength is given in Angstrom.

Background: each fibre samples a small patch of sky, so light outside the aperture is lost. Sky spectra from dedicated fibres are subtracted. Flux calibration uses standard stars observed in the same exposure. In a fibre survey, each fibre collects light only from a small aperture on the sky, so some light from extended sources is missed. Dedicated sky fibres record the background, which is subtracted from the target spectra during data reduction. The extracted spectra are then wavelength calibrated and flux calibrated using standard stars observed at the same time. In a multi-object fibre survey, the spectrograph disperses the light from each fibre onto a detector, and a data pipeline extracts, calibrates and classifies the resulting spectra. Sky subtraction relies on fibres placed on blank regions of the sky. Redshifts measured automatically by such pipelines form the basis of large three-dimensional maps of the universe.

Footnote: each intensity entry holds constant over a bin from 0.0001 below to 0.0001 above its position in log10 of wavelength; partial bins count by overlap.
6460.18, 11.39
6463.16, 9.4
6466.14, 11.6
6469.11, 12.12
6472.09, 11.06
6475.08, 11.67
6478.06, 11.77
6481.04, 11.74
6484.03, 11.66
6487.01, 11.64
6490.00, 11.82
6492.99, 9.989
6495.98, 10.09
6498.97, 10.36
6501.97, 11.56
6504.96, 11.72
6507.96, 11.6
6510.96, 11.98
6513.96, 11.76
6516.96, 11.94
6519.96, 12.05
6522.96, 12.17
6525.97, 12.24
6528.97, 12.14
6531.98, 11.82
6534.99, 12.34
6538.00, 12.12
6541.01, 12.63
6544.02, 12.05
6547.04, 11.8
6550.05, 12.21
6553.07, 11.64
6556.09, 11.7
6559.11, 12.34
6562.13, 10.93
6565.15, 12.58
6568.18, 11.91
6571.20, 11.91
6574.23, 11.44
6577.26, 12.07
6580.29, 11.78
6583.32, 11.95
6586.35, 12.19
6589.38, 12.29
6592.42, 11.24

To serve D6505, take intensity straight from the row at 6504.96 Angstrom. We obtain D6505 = 11.72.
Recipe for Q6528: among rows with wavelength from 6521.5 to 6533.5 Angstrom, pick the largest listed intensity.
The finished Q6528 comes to 12.24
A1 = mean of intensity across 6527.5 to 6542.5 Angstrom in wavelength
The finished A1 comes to 12.2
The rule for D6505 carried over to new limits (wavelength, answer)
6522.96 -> 12.17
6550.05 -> 12.21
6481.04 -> 11.74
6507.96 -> 11.6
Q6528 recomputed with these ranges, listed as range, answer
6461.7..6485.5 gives 12.12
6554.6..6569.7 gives 12.58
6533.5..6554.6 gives 12.63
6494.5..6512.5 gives 11.98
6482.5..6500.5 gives 11.82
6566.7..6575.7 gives 11.91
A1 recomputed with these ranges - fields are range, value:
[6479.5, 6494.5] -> 11.4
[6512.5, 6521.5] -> 11.9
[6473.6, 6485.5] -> 11.7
